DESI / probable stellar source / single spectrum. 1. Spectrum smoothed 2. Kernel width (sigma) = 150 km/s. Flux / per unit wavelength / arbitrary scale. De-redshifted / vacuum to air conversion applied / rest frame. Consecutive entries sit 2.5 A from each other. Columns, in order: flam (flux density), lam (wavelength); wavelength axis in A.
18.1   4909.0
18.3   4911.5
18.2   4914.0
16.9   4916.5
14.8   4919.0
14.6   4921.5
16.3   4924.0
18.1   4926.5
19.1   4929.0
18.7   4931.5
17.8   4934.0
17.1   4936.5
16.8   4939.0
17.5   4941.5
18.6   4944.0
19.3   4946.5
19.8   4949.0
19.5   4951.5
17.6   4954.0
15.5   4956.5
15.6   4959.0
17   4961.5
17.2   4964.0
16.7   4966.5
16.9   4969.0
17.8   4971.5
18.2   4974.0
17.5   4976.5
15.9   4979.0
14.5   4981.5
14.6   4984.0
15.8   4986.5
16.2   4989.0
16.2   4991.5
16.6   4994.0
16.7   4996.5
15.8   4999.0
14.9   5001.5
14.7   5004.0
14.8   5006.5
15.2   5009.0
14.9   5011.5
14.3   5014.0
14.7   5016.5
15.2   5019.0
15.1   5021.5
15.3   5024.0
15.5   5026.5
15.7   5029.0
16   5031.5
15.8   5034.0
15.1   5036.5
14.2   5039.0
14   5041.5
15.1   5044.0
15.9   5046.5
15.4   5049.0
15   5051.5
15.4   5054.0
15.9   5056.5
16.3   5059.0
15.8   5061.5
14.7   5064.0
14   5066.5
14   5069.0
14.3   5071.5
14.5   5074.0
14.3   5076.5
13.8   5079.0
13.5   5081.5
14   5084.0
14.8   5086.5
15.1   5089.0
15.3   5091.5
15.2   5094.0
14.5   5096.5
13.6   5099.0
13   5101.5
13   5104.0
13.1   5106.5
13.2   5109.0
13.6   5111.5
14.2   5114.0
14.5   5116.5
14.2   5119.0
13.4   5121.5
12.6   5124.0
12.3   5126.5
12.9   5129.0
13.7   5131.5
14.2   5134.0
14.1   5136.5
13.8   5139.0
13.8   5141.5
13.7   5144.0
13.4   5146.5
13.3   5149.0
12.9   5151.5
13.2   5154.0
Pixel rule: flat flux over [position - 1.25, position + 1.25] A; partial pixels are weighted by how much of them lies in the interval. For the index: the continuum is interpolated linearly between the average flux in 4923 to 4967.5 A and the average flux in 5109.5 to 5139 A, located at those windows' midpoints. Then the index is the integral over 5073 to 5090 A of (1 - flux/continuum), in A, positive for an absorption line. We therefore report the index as 0.4 A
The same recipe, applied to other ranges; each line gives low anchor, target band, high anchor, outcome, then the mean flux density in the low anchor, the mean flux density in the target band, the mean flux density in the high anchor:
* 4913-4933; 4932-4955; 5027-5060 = -2.0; 17.1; 18.2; 15.4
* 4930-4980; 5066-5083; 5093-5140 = 0.7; 17.6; 14.1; 13.6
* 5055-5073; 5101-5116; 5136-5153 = 0.8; 15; 13.4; 13.5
